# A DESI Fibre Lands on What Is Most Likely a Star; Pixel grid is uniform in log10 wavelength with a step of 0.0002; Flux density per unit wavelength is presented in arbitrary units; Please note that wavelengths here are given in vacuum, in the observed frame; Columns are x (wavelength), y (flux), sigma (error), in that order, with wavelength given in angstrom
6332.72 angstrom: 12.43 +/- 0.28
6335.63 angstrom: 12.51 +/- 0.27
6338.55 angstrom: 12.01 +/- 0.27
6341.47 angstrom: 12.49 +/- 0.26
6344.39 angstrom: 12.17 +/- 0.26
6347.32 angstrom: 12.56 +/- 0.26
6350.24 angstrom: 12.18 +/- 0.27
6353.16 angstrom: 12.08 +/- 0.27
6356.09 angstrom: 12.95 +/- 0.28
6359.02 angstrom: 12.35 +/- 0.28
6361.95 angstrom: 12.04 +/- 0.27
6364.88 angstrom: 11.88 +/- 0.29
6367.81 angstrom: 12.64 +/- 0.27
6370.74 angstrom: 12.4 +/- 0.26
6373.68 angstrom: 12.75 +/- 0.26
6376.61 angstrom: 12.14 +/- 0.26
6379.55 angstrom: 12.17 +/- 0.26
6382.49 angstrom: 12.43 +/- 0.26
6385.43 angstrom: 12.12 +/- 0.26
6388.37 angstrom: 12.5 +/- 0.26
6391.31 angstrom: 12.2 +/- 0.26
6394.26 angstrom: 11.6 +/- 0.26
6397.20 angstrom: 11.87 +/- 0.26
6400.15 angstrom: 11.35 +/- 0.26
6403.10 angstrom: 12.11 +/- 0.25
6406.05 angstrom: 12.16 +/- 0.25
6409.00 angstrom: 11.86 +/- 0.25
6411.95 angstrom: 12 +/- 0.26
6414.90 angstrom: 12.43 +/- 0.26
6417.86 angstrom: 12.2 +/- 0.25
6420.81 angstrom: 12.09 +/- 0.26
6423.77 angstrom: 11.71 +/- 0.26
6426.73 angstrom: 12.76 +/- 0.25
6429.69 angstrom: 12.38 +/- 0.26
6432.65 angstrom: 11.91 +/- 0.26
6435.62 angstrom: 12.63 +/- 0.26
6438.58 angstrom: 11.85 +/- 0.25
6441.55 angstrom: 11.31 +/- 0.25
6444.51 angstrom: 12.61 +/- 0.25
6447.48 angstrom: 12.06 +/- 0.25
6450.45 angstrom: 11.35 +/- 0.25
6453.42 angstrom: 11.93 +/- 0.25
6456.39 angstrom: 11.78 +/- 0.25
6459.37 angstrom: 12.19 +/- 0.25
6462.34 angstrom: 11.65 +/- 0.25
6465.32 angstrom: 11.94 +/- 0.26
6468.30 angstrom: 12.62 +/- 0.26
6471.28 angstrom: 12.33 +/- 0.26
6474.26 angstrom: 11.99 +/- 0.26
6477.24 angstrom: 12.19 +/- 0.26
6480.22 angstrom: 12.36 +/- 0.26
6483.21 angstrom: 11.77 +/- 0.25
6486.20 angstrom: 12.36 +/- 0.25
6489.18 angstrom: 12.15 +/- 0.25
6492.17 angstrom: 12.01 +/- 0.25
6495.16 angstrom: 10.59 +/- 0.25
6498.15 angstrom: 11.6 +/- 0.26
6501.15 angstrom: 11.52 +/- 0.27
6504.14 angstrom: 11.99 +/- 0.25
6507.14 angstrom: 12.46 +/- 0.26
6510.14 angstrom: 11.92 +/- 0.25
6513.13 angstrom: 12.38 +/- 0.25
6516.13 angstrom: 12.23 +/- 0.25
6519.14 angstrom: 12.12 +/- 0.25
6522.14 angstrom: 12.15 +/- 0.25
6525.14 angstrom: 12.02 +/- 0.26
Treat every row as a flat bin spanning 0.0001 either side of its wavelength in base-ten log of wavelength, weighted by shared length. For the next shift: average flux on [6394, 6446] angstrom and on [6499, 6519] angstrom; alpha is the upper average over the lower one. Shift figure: 1.0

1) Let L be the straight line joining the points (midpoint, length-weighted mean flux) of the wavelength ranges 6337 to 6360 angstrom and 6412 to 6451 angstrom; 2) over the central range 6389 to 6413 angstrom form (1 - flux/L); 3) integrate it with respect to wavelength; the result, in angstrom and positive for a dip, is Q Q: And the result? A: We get 0.6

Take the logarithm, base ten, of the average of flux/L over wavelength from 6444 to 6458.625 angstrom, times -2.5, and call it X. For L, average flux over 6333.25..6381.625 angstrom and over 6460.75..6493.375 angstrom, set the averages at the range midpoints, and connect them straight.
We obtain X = 0.02 mag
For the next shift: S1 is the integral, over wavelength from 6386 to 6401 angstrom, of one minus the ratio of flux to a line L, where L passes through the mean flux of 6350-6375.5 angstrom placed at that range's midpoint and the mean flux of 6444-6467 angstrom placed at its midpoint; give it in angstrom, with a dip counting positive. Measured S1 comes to 0.3 angstrom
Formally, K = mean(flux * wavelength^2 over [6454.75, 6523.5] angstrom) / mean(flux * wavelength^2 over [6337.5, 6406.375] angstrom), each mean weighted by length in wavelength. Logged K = 1.0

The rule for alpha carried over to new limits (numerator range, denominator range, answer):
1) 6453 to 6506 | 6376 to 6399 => 0.99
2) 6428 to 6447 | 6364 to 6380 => 0.98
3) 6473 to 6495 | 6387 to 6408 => 1.01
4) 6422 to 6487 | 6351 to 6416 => 0.99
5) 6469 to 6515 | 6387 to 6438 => 0.99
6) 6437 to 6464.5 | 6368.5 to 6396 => 0.97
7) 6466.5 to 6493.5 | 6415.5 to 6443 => 1.01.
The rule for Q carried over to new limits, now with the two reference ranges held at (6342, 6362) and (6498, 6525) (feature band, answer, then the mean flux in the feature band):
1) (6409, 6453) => 0.5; 12.1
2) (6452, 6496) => 0.4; 12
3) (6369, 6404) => 0.4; 12.1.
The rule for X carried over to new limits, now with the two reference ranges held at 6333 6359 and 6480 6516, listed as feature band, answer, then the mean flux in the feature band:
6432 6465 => 0.01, 11.9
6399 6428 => 0.01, 12.1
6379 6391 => 0.00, 12.3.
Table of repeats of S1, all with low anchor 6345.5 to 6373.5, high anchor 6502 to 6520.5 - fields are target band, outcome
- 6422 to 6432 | 0.0 angstrom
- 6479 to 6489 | 0.0 angstrom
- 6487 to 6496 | 0.3 angstrom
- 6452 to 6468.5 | 0.3 angstrom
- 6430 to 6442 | 0.2 angstrom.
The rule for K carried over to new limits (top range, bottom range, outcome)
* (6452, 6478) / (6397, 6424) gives 1.02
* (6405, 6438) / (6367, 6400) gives 1.01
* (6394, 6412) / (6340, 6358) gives 0.97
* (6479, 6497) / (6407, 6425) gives 1.01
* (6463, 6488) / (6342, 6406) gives 1.03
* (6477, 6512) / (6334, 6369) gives 1.01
